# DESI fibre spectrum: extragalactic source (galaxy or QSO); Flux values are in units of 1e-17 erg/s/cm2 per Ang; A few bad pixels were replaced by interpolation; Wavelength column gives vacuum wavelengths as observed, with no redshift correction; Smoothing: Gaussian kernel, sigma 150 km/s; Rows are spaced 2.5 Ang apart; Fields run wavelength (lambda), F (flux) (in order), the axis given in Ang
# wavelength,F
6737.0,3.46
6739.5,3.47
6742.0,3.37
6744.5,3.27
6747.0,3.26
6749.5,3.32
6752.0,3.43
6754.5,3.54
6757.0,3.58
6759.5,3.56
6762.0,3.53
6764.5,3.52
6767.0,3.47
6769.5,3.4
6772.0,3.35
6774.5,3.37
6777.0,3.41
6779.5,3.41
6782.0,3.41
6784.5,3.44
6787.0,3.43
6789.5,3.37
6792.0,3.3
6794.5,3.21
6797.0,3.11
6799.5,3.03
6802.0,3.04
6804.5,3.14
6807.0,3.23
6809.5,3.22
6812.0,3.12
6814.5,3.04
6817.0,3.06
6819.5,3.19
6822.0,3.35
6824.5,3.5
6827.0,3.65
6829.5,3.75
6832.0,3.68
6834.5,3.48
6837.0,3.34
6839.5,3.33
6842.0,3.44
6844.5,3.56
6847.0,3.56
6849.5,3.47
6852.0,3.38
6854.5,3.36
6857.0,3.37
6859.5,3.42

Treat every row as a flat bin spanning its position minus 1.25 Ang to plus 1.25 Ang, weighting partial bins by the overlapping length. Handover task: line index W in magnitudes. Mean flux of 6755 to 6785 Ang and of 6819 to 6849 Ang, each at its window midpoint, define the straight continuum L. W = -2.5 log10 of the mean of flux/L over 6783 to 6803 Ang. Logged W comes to 0.07 mag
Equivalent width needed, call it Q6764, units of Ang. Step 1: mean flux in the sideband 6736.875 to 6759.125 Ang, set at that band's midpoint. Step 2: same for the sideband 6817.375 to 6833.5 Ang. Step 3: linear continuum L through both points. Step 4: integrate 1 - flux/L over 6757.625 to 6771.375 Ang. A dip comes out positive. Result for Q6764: -0.2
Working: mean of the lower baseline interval 3.41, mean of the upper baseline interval 3.49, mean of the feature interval 3.49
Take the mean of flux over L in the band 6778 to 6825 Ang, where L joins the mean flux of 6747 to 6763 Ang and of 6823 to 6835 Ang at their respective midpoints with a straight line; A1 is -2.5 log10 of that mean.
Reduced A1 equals 0.10 mag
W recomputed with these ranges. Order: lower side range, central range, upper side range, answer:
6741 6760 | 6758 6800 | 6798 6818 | -0.04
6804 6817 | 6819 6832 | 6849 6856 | -0.09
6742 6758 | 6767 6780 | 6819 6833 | 0.01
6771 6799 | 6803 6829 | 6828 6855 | 0.05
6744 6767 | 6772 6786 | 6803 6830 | -0.01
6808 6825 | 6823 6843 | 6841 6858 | -0.06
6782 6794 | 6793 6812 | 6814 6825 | 0.06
